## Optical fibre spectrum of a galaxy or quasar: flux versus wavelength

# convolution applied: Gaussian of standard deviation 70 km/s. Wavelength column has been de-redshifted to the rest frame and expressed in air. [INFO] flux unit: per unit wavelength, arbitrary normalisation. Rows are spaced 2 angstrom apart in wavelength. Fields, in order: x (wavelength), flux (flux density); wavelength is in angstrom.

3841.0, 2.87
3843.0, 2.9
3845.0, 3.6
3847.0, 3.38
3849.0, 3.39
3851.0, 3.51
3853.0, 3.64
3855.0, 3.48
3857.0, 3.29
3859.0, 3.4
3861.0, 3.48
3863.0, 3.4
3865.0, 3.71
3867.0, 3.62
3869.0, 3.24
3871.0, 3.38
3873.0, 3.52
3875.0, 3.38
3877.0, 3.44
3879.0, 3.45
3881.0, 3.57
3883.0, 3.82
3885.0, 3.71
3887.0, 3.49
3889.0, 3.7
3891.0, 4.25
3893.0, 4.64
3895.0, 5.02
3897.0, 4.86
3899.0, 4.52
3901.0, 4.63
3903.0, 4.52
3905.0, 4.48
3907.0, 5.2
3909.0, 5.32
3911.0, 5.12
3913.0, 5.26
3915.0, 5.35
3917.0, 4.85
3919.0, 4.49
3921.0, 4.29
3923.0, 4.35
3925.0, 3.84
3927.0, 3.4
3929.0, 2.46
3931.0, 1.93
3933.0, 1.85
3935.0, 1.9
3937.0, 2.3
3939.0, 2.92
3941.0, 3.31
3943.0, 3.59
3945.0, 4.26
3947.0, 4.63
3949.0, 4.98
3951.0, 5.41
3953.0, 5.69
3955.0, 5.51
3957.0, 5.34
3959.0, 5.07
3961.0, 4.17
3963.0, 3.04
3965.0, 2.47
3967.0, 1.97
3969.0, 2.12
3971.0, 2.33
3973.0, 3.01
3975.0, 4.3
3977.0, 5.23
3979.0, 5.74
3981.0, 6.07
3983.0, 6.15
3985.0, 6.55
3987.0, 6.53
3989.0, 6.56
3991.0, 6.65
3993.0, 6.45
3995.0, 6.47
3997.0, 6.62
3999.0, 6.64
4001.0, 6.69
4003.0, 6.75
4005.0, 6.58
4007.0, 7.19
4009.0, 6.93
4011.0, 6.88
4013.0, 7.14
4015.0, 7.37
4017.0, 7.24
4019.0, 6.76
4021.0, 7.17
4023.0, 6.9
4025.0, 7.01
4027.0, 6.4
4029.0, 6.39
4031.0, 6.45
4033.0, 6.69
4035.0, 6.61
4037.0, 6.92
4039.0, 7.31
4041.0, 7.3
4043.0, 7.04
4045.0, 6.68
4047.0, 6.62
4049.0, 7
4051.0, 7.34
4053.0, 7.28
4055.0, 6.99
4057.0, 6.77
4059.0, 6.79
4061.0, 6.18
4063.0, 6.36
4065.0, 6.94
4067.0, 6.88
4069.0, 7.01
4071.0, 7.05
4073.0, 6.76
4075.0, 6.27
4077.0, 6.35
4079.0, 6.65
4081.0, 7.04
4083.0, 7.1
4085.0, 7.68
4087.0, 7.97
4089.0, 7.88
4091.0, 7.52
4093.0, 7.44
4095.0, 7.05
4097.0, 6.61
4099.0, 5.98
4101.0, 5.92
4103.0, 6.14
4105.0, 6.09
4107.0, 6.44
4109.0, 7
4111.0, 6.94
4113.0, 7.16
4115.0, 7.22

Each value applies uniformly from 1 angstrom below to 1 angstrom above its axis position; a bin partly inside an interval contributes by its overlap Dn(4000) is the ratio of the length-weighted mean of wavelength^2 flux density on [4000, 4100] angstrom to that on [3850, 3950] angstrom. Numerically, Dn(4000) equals 1.9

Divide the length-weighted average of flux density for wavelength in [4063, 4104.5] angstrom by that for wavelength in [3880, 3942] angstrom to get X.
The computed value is 1.73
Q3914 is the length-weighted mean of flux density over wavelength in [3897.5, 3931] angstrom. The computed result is 4.43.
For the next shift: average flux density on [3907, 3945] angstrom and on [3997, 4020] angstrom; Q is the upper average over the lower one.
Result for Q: 1.84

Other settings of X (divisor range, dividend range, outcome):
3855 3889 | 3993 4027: 1.96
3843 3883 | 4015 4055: 2.00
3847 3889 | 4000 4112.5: 1.96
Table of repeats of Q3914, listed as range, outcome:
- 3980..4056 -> 6.8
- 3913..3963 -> 4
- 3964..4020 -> 5.76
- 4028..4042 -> 6.81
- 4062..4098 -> 7.03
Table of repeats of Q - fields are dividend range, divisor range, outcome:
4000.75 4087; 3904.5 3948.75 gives 1.77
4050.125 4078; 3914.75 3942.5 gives 2.04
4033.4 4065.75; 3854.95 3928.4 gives 1.68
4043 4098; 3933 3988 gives 1.66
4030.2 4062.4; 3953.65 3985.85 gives 1.59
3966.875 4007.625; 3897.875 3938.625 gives 1.41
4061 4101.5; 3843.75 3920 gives 1.72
